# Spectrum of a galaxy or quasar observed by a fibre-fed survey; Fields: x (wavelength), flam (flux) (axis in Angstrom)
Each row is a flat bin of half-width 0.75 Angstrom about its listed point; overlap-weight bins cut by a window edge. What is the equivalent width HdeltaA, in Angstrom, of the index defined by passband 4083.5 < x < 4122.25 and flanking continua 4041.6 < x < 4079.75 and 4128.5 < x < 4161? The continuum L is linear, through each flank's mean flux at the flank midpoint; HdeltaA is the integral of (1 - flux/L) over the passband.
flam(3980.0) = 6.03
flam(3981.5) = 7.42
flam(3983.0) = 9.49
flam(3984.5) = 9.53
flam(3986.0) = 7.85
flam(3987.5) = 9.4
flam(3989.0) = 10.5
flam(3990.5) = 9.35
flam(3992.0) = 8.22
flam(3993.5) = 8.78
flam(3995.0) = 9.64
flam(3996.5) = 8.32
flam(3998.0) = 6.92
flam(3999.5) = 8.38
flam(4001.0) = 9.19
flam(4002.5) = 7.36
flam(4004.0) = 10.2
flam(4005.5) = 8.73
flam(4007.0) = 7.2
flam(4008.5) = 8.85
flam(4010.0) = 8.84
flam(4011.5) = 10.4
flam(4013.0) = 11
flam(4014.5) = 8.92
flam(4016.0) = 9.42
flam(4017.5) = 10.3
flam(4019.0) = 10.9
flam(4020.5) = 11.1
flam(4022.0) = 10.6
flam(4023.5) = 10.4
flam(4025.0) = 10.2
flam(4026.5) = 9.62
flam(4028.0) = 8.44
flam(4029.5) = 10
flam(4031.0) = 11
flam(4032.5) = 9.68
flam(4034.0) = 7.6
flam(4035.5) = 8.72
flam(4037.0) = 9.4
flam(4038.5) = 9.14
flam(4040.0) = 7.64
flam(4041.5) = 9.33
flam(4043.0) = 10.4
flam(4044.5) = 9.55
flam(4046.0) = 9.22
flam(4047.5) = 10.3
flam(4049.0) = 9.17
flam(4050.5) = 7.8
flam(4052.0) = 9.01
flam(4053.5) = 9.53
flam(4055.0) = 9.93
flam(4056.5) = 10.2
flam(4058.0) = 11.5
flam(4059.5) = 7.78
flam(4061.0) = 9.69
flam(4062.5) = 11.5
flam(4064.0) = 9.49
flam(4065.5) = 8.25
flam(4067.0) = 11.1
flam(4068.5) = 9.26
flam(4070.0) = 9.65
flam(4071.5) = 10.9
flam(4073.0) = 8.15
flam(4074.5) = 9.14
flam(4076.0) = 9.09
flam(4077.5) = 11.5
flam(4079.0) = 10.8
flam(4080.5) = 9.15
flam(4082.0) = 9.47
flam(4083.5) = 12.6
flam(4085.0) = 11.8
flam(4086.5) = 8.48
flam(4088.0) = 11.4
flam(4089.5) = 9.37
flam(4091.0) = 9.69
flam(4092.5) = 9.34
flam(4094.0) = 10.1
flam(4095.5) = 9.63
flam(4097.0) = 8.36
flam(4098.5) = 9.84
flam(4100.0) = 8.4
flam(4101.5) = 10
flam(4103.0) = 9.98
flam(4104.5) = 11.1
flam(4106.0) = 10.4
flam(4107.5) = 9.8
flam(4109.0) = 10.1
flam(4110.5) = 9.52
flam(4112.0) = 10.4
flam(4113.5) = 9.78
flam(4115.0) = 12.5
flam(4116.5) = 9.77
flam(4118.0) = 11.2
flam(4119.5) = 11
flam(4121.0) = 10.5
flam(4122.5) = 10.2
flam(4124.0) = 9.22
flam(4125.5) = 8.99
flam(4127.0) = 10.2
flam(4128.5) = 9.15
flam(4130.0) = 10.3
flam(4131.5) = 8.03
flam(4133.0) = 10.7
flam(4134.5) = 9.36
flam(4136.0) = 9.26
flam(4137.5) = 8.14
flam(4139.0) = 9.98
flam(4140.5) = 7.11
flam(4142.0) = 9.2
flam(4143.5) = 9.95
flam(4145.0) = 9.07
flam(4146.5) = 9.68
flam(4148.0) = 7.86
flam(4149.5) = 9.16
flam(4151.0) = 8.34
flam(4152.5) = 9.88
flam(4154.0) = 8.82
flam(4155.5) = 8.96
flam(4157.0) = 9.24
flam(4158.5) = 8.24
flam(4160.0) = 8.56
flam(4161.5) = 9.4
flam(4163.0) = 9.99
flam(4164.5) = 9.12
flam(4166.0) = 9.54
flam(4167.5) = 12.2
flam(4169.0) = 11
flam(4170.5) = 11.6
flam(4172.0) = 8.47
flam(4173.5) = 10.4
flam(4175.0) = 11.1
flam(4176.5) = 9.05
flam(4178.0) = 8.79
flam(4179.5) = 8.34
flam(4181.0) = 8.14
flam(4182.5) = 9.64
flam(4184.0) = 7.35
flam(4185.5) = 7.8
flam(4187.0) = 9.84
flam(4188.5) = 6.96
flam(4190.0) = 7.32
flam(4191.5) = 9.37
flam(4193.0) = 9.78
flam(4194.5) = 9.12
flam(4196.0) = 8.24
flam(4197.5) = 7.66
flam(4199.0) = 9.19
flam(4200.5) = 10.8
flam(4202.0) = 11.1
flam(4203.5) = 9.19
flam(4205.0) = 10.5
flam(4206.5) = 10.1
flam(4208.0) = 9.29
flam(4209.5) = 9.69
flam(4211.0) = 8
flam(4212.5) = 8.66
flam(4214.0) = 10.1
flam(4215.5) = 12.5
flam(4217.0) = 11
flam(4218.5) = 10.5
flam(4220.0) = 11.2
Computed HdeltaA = -3.20 Angstrom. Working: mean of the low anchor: 9.71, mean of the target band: 10.1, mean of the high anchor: 9.05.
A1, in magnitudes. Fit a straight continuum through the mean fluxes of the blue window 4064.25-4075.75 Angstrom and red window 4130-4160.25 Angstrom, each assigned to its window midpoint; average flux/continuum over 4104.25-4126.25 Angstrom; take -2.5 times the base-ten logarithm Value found -0.12 mag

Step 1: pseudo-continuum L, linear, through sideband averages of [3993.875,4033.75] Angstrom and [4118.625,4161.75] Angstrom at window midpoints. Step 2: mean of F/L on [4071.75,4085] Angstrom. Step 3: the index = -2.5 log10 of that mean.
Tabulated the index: -0.09 mag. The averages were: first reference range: 9.42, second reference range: 9.26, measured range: 10.1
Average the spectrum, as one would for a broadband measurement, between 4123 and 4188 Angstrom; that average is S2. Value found 9.28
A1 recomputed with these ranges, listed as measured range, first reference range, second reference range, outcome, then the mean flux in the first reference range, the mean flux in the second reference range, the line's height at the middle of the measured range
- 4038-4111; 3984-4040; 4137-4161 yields -0.074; 9.28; 8.9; 9.1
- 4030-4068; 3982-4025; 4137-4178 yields -0.018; 9.28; 9.41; 9.32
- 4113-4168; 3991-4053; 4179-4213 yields -0.053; 9.27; 8.97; 9.06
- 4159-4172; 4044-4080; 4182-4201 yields -0.136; 9.69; 8.66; 8.86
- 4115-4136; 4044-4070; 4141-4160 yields -0.092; 9.61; 8.99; 9.15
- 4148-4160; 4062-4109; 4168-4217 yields 0.085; 9.92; 9.39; 9.58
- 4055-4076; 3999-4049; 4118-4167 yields -0.035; 9.46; 9.33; 9.41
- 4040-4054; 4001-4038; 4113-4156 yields 0.029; 9.53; 9.53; 9.53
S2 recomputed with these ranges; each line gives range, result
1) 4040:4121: 9.9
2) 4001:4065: 9.52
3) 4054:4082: 9.83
